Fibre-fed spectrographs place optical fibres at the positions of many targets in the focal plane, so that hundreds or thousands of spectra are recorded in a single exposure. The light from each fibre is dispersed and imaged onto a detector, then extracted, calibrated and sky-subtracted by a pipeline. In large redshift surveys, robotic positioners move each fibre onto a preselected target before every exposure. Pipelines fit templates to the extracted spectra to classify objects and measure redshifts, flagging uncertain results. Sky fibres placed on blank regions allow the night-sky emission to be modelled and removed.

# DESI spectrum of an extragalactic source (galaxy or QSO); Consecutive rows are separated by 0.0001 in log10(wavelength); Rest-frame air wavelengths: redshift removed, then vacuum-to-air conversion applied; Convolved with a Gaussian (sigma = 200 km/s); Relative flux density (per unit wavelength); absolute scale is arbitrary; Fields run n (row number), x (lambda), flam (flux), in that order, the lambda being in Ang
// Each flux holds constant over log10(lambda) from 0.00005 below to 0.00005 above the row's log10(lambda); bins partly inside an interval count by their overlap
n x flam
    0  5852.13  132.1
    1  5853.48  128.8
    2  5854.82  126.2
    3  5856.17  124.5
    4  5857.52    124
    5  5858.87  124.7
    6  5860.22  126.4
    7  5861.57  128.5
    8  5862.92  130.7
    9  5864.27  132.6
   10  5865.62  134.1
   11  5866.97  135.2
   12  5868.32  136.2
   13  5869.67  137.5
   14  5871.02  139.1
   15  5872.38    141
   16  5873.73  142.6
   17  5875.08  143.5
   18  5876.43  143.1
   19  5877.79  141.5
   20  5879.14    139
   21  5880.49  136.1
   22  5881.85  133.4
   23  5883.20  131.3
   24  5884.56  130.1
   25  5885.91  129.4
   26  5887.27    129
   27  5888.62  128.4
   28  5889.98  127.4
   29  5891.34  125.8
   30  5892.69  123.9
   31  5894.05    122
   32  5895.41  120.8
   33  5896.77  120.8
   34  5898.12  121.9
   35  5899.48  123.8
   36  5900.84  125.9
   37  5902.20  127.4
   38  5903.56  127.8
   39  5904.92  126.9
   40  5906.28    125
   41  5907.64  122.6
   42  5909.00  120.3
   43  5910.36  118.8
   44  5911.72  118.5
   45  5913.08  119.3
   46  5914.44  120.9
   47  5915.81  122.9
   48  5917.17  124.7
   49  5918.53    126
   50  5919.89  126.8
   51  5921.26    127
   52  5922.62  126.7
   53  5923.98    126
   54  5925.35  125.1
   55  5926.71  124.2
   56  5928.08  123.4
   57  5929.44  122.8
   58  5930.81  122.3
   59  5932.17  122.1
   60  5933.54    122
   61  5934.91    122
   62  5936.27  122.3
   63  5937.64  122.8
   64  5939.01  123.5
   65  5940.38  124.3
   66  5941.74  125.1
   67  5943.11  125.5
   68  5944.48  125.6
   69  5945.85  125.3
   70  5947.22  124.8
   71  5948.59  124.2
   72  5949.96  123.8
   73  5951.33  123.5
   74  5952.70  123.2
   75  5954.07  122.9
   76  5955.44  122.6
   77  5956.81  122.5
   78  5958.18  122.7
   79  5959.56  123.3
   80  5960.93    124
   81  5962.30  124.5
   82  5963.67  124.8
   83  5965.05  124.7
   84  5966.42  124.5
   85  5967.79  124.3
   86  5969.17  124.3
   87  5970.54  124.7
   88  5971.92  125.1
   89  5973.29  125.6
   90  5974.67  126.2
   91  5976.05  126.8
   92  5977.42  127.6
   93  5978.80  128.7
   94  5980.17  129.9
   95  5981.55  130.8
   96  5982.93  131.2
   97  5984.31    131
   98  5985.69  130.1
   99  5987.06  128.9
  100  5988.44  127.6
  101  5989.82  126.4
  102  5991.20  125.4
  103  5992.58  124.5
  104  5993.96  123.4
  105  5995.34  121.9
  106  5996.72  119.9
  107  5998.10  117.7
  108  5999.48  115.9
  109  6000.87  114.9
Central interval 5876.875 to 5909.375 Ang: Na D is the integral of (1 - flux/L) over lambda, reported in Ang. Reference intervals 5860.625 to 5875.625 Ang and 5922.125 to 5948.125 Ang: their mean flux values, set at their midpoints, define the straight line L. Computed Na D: 1.0 Ang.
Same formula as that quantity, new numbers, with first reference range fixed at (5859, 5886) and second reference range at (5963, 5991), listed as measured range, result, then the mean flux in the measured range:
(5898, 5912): 0.96 Ang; 124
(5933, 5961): 1.28 Ang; 124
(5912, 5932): 1.15 Ang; 124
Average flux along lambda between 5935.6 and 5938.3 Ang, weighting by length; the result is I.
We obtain 122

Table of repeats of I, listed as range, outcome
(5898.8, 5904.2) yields 126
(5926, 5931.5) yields 123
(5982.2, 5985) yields 131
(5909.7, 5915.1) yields 119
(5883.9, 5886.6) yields 130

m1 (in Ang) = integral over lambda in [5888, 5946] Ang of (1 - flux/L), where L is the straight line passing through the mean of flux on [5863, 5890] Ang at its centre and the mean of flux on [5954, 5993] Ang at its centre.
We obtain 3.4 Ang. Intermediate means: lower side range 136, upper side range 126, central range 124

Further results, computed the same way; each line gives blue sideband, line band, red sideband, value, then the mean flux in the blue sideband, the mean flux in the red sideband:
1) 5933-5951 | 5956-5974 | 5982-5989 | 0.40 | 124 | 130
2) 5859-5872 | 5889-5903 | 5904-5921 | 0.26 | 133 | 123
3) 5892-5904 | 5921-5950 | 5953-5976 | -0.02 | 124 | 124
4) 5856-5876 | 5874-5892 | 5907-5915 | -0.73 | 134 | 120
